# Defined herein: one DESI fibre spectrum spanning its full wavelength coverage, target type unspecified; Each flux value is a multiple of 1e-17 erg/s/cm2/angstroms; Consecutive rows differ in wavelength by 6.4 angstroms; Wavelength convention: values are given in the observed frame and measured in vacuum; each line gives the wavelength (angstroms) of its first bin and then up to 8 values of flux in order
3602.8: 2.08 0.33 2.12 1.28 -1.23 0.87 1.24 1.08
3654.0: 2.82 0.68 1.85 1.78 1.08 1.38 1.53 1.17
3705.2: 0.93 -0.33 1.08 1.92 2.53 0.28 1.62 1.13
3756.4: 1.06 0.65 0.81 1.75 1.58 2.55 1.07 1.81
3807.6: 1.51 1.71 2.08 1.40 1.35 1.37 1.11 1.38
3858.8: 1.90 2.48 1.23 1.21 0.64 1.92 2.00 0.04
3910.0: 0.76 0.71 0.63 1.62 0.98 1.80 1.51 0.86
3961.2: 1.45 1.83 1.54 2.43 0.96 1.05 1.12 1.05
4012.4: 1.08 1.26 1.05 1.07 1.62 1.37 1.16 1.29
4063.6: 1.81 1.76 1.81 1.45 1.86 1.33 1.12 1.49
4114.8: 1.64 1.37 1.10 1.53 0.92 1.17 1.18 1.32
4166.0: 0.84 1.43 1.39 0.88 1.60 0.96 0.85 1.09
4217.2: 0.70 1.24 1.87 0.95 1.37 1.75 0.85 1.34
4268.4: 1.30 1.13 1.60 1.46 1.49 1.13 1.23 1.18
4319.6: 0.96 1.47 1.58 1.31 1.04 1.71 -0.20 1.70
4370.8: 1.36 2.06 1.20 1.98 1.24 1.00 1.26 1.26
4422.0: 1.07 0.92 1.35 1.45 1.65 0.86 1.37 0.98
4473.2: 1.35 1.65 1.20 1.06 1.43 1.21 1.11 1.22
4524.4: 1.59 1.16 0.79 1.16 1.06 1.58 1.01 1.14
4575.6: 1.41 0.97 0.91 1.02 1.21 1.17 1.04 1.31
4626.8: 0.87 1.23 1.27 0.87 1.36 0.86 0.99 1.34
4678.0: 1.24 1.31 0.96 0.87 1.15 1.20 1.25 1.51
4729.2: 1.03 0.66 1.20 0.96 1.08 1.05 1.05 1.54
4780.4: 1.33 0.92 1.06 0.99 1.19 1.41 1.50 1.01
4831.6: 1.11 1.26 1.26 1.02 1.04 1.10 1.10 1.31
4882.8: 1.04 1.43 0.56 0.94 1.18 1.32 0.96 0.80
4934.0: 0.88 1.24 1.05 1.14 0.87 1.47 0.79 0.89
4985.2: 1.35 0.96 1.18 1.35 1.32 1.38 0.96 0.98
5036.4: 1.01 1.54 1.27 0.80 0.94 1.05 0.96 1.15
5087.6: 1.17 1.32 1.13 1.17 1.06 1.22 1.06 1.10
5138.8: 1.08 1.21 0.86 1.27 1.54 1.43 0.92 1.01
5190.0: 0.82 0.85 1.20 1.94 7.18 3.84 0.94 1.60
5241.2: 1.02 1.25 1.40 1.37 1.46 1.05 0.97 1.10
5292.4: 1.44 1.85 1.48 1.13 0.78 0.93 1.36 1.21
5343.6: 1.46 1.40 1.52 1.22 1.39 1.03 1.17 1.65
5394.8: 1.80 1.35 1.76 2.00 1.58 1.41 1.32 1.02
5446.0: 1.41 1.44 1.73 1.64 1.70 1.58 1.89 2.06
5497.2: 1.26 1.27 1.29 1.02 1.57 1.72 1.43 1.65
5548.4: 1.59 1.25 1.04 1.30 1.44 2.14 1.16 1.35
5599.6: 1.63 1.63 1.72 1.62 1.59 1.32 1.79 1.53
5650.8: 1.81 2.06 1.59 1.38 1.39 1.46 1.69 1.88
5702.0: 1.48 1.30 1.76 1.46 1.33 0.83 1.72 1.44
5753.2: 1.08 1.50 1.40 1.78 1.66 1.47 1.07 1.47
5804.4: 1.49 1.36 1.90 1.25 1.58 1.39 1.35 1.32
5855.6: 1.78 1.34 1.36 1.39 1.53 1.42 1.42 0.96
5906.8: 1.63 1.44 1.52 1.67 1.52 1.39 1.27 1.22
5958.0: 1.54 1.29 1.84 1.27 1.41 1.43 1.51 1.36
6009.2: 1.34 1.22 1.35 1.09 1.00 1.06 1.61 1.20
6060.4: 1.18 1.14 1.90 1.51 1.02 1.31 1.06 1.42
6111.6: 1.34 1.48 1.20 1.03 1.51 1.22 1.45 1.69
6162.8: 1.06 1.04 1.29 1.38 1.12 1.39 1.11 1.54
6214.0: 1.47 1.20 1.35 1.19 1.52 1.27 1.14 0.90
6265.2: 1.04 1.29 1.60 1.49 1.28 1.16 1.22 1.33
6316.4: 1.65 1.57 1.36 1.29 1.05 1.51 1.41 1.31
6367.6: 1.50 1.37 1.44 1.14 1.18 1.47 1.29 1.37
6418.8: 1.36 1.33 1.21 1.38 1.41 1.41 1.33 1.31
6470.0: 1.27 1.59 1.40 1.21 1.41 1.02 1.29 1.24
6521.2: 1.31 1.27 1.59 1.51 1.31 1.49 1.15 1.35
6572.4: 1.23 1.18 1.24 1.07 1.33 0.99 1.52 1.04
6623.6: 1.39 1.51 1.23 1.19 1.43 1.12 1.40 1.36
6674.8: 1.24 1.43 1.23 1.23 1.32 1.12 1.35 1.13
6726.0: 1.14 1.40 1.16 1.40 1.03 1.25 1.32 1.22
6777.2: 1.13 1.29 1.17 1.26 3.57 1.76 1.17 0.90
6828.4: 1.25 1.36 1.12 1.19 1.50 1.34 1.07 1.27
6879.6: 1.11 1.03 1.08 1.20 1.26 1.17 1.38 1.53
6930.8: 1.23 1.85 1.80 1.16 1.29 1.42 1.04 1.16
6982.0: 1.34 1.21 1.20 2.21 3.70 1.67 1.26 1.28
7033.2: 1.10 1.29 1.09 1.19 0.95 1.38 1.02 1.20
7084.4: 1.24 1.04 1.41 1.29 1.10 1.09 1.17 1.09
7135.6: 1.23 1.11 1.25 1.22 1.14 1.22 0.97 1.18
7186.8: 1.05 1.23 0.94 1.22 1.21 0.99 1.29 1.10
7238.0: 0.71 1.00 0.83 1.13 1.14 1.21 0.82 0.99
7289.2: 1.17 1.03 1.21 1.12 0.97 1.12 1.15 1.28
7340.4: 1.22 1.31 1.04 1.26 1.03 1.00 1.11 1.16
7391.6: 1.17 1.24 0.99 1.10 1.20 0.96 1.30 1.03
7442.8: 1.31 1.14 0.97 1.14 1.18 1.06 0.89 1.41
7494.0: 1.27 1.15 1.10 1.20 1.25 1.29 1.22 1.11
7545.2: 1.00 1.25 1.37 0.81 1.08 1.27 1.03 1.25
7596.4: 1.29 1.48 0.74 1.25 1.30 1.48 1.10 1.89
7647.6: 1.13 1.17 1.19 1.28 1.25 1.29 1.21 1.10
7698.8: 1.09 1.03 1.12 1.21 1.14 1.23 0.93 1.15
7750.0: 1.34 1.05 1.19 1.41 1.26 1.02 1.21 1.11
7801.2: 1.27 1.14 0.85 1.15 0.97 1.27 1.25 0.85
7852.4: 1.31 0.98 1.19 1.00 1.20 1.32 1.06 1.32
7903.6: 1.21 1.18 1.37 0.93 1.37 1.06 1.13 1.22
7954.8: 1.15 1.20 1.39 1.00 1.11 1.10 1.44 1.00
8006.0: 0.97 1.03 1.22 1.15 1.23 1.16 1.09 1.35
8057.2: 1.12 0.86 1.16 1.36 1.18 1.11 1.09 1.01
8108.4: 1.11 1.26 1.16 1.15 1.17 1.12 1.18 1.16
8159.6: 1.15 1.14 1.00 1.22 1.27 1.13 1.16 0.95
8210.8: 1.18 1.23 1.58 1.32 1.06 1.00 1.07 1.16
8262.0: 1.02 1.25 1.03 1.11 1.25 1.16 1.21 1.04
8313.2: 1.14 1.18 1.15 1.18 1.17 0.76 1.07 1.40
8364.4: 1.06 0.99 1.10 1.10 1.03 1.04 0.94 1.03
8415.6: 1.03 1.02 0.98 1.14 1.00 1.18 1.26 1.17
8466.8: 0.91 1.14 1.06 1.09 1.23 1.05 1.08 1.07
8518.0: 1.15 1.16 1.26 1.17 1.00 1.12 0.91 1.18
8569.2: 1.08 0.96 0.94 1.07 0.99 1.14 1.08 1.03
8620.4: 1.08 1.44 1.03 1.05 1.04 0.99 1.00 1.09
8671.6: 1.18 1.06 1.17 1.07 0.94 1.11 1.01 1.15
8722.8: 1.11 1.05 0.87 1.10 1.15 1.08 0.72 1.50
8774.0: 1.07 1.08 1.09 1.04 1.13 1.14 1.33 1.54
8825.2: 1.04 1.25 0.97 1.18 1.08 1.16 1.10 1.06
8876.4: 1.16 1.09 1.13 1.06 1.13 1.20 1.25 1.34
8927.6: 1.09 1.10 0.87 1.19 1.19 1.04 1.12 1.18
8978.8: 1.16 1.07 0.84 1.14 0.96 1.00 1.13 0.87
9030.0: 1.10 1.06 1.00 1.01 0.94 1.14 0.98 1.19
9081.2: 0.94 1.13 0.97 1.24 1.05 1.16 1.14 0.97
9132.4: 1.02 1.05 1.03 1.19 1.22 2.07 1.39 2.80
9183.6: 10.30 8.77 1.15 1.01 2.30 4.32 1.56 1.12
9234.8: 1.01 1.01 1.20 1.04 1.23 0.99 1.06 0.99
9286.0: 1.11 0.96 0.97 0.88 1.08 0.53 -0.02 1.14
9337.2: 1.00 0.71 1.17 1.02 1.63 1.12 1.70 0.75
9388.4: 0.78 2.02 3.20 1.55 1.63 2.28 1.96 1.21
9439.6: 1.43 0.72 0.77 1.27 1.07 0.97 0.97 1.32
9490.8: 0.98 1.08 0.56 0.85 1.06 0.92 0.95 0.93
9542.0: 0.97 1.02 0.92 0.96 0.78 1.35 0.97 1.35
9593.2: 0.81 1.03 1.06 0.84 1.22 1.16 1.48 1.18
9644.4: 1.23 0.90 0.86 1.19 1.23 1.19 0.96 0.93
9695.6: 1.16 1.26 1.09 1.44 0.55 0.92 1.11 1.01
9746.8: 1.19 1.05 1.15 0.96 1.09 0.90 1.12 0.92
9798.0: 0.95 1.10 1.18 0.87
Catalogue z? 0.399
